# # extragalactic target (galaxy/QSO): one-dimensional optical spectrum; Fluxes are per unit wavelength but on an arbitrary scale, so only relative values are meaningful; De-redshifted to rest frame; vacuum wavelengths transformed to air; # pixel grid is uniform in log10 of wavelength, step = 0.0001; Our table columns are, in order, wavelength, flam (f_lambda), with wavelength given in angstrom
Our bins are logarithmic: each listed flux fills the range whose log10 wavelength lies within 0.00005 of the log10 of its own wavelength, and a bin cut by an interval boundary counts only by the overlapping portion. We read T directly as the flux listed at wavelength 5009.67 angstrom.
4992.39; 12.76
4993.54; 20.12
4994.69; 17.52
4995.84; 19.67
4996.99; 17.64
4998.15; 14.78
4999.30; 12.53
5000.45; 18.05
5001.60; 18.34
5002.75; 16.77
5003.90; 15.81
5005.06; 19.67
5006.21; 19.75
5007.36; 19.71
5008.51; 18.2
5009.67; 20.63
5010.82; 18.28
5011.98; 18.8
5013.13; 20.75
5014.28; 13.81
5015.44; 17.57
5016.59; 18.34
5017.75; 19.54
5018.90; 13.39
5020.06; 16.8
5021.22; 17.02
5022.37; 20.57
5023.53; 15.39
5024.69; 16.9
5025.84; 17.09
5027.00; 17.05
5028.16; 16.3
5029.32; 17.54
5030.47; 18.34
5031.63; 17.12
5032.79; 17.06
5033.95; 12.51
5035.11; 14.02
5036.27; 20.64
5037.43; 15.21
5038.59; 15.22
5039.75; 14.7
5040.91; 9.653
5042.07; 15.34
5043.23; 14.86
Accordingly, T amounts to 20.63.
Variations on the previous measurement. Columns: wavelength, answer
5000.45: 18.05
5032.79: 17.06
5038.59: 15.22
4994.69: 17.52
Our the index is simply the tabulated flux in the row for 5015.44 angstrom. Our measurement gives 17.57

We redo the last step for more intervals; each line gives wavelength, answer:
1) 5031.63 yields 17.12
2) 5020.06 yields 16.8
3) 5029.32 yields 17.54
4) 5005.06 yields 19.67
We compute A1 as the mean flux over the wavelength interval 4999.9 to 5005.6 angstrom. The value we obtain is 17.7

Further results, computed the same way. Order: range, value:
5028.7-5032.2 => 17.7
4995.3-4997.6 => 18.5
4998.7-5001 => 15.3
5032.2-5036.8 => 16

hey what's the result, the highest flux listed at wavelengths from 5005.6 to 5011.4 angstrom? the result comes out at 20.63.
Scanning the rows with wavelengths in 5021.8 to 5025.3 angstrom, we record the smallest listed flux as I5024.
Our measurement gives 15.39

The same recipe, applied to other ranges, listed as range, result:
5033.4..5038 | 12.51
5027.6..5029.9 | 16.3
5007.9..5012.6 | 18.2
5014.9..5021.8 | 13.39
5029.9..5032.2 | 17.12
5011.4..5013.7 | 18.8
